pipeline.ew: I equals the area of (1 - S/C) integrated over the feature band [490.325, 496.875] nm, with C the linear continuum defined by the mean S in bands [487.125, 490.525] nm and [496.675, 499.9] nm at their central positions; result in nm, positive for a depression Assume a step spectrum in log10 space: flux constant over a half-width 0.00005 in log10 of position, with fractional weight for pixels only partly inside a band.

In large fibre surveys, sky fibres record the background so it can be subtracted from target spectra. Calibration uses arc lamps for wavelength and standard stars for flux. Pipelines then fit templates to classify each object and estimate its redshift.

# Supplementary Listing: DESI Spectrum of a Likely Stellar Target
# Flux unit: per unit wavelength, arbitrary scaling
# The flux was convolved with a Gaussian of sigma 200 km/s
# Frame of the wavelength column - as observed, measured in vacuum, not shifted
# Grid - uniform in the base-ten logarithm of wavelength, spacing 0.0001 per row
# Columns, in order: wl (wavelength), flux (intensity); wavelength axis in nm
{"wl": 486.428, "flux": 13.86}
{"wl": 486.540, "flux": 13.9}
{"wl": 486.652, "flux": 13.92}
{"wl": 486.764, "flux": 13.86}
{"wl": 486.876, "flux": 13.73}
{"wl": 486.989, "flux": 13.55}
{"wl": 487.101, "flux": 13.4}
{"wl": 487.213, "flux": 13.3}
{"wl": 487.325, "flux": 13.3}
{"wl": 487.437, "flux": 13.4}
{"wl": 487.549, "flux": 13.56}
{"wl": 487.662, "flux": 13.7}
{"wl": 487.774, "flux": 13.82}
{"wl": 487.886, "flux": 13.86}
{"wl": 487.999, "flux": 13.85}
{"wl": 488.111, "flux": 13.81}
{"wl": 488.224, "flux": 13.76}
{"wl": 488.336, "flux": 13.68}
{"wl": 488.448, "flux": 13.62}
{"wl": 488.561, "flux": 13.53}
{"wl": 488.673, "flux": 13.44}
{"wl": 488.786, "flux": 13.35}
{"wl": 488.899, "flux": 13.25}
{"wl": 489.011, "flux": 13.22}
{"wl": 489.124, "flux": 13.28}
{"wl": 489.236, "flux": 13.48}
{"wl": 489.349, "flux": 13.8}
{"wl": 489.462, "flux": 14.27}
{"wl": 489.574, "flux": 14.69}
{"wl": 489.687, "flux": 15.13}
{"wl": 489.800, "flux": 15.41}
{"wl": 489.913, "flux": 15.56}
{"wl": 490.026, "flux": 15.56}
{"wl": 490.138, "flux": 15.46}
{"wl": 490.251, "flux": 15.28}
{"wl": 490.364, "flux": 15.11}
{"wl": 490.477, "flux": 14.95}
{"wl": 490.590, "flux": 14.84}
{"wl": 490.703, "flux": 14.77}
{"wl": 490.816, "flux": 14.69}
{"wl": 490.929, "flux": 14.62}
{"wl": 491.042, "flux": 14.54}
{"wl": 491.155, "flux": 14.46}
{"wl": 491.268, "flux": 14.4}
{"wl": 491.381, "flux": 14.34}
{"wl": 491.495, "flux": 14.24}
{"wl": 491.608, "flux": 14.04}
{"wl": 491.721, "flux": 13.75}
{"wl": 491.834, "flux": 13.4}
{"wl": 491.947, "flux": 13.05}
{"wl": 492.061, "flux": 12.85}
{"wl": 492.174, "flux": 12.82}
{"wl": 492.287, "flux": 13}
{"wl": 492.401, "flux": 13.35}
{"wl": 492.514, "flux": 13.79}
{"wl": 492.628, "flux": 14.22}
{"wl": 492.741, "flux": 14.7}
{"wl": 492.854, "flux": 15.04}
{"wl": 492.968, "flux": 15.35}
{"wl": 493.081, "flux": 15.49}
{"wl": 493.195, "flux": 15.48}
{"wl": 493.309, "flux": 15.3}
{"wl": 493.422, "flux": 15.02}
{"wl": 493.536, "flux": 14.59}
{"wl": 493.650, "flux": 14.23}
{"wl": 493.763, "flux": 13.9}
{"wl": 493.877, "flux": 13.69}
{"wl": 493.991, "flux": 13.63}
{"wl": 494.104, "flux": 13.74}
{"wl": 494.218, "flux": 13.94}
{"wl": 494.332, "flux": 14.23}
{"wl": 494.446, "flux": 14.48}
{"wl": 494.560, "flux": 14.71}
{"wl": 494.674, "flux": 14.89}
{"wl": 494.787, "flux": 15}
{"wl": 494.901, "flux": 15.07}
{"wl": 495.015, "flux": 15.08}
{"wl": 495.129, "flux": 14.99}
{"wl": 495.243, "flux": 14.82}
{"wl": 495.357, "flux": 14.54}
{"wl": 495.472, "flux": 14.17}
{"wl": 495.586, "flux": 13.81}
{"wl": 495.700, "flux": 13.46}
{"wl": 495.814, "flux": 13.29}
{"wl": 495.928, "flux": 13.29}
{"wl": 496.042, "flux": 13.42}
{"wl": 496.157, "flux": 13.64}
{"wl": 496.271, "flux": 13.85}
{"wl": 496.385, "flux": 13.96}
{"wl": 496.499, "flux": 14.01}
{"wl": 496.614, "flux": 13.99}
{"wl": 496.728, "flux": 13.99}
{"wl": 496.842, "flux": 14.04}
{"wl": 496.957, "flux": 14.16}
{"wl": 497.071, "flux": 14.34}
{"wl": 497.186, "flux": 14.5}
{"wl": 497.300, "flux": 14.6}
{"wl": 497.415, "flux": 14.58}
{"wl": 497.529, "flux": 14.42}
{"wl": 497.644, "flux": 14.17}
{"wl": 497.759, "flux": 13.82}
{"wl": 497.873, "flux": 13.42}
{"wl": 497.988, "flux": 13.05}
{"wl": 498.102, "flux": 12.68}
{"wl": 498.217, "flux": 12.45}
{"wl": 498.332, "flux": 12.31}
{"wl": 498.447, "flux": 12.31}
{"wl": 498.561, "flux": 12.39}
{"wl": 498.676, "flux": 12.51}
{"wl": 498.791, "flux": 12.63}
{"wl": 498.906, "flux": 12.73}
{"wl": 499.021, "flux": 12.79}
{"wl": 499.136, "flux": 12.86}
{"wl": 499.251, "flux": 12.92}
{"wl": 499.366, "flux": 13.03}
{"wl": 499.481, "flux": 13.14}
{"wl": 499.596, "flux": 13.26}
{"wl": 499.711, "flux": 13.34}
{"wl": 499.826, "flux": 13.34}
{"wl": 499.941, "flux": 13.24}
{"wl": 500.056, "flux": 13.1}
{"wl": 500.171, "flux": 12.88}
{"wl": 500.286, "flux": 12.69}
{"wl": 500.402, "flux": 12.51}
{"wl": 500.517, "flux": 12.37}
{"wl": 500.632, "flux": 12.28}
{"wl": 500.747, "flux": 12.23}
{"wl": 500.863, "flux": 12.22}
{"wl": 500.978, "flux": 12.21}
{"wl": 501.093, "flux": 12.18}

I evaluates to -0.25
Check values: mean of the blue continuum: 14.1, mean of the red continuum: 13.3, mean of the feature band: 14.2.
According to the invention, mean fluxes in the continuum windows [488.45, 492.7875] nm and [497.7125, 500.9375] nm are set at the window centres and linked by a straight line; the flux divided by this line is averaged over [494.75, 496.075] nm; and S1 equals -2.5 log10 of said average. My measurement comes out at -0.07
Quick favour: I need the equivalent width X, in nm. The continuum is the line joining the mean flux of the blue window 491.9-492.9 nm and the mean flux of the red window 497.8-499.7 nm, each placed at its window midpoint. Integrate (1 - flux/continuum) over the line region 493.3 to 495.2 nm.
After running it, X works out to -0.15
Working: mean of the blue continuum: 13.6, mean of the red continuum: 12.8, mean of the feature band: 14.5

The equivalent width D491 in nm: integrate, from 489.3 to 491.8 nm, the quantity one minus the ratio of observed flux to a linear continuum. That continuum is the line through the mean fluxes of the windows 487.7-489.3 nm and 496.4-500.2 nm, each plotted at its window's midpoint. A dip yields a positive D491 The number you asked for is -0.22 nm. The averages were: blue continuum 13.6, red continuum 13.4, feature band 14.7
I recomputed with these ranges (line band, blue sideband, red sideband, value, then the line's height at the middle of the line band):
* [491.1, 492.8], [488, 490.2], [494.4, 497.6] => 0.05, 14.2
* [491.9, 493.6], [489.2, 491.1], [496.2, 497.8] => 0.04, 14.6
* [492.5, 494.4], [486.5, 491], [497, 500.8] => -0.12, 13.6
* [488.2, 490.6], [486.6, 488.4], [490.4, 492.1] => -0.06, 13.9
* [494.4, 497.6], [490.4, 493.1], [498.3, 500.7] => -0.20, 13.4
